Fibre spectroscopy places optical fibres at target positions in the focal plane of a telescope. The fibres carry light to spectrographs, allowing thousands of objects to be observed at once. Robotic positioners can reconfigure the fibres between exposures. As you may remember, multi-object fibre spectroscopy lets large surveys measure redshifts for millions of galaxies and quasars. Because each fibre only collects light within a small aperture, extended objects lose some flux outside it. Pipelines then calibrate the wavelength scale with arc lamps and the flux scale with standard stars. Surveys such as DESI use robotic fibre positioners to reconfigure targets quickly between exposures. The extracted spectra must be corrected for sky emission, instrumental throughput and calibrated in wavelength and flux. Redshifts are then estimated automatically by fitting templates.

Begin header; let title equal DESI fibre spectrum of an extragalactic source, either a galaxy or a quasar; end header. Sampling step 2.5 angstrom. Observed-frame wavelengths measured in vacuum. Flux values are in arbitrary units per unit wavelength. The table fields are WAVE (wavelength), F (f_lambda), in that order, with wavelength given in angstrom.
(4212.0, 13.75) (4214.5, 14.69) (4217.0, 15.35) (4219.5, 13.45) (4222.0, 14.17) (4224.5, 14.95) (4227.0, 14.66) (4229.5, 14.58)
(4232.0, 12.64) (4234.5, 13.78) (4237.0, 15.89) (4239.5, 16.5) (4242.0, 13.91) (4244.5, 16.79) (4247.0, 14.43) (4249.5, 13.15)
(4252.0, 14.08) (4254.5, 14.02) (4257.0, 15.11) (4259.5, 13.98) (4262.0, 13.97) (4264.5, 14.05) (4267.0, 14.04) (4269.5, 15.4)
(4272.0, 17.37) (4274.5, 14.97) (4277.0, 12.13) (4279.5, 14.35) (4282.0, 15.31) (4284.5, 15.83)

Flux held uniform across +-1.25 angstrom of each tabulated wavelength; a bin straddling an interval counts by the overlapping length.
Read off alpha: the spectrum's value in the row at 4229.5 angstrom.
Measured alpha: 14.58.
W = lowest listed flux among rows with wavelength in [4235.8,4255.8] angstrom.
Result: 13.15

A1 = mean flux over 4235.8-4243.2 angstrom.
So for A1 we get 15.4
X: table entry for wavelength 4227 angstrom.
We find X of 14.66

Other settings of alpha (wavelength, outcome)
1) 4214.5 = 14.69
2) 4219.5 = 13.45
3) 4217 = 15.35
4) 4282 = 15.31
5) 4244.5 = 16.79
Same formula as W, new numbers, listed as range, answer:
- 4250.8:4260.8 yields 13.98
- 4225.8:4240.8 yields 12.64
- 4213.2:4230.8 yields 13.45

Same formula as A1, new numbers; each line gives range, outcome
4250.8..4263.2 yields 14.2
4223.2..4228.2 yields 14.8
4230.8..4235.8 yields 13.2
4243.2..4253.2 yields 14.6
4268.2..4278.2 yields 15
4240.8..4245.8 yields 15.4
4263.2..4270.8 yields 14.5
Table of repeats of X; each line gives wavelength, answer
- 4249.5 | 13.15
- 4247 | 14.43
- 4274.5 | 14.97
